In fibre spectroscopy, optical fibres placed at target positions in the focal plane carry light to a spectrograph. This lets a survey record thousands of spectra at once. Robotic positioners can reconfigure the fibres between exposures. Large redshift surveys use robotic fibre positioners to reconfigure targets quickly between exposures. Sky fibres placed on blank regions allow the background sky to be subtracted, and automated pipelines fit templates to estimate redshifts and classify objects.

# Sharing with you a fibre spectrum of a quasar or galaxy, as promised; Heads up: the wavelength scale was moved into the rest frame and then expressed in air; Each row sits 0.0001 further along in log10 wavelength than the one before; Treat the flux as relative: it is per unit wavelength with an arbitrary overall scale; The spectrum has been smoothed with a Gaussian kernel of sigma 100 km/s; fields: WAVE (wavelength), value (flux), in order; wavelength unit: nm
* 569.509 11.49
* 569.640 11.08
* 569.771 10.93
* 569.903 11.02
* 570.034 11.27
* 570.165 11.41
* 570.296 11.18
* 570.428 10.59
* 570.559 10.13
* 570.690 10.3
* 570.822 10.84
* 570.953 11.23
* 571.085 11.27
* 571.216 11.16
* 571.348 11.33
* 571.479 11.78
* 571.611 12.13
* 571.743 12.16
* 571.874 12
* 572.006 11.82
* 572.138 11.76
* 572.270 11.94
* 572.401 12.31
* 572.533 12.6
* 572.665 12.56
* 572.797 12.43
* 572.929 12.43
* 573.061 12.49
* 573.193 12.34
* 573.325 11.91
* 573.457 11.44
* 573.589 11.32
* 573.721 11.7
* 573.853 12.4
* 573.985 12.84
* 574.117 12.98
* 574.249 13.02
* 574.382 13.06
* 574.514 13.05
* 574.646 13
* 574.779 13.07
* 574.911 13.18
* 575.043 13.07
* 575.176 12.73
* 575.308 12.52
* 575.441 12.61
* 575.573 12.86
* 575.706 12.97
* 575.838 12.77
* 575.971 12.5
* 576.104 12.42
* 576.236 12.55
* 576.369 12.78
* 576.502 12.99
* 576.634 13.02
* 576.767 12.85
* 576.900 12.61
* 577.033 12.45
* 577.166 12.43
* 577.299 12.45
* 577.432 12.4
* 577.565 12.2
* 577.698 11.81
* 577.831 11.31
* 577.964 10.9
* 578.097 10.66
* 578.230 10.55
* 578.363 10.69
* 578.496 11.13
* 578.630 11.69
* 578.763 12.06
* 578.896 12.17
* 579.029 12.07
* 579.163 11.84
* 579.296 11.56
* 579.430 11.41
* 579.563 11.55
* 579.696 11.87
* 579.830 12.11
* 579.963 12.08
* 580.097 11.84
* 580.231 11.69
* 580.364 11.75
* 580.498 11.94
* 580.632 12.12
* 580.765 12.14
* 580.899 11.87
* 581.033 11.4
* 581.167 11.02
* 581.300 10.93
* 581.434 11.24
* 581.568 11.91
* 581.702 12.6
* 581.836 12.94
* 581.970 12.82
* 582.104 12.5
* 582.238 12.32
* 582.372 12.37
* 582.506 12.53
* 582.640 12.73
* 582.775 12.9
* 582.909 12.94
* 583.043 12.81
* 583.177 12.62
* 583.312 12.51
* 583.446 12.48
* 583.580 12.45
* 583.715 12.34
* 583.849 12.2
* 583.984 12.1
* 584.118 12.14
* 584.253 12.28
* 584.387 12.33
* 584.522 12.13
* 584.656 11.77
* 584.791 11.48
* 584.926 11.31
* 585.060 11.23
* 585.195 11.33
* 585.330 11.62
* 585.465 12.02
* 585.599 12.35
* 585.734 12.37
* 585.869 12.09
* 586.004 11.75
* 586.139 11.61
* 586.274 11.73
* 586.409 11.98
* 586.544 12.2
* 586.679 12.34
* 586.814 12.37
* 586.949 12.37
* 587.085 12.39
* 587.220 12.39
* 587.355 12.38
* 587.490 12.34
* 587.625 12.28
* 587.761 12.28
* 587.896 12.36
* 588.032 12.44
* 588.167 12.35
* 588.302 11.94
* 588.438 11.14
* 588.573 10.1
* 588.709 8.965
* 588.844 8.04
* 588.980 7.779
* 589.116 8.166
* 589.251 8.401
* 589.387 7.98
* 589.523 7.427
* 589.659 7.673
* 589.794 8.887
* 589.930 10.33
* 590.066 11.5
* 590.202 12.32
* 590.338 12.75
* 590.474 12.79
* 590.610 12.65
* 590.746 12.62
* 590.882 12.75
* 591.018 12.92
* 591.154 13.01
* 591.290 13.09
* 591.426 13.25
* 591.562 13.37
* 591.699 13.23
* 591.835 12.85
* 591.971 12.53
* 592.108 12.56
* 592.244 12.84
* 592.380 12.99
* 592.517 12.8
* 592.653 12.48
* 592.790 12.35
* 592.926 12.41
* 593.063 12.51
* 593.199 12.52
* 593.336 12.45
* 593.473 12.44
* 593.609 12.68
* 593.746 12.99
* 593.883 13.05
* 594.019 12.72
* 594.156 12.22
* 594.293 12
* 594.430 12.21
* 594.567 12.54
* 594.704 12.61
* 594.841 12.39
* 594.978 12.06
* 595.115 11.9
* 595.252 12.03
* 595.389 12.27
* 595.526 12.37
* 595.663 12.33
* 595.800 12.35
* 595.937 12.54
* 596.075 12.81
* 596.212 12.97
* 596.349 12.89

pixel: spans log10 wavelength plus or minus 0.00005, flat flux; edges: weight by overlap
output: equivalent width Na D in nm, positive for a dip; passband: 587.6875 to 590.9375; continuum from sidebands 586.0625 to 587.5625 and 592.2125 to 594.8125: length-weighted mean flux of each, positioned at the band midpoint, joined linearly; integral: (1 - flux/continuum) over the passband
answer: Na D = 0.47 nm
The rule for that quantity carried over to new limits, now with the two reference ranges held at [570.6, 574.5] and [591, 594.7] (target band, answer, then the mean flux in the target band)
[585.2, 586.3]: 0.05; 11.9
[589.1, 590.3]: 0.31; 9.32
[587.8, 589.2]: 0.25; 10.3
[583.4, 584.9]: 0.03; 12.1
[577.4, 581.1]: 0.17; 11.7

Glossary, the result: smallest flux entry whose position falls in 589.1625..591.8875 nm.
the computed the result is 7.427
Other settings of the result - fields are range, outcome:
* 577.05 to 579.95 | 10.55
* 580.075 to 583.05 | 10.93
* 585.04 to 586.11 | 11.23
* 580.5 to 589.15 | 7.779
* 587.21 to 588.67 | 10.1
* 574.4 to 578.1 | 10.66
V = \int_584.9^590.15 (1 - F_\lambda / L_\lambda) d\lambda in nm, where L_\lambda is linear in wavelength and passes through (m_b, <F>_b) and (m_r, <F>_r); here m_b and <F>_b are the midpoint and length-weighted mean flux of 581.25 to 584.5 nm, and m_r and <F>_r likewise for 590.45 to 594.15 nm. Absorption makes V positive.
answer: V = 0.64 nm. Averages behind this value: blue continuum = 12.4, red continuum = 12.8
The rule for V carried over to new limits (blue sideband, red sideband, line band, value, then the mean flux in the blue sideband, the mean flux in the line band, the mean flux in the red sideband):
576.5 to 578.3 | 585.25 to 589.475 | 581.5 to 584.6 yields -0.23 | 12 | 12.5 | 11.3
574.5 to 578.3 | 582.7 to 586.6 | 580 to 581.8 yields 0.07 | 12.4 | 11.8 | 12.1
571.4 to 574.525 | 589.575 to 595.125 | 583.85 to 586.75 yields 0.09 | 12.3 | 11.9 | 12.3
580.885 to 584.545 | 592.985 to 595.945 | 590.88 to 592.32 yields -0.07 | 12.3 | 13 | 12.4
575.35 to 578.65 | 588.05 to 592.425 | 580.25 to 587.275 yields -0.26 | 12.1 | 12.1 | 11.2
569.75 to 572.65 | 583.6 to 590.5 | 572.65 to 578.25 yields -0.50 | 11.4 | 12.4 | 11.3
